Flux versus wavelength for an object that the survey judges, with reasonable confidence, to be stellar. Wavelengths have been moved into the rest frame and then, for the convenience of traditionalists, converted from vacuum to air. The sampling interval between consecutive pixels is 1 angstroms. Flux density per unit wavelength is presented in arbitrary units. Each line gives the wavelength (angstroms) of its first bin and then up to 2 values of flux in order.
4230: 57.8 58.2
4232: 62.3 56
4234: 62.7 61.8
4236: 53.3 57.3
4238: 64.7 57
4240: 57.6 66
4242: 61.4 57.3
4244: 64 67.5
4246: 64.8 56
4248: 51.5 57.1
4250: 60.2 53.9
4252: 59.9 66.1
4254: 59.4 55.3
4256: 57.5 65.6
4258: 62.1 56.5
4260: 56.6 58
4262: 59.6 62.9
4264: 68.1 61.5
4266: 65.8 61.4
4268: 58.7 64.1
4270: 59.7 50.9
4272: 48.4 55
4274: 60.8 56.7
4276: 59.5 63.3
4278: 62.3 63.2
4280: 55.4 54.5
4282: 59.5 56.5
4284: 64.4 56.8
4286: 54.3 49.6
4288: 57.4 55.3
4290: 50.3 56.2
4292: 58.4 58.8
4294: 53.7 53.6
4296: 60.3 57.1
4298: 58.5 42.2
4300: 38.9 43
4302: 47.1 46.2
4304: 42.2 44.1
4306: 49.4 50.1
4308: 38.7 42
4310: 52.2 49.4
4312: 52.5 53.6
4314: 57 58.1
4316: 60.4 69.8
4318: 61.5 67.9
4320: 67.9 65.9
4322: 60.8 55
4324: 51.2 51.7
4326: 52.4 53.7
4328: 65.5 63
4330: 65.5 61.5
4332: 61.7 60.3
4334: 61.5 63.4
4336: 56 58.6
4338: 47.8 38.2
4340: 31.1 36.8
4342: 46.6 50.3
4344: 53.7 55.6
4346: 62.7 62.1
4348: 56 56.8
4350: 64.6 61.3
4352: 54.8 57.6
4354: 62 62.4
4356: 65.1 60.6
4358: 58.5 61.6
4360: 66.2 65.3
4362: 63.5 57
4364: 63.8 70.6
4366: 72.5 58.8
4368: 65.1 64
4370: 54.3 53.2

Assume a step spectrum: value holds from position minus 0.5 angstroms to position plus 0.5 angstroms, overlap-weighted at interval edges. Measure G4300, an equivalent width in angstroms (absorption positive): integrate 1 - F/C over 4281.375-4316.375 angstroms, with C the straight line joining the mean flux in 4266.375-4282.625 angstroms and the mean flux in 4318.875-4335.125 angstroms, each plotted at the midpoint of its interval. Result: 4.2 angstroms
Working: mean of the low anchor 58.4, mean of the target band 52.2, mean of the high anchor 60.3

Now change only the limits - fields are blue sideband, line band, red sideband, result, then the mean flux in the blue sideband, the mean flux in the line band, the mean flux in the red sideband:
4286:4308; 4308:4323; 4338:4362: -1.4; 50.9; 57.7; 56.1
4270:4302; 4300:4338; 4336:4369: 0.8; 55.3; 55.4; 57.8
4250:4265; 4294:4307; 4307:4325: 1.9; 60.2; 48.8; 56.4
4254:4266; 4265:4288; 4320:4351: 0.5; 60.5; 58.3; 56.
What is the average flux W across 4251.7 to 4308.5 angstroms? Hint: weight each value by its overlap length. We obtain 56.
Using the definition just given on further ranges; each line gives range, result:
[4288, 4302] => 52.8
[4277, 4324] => 54.7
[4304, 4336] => 56.8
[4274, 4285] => 59.5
